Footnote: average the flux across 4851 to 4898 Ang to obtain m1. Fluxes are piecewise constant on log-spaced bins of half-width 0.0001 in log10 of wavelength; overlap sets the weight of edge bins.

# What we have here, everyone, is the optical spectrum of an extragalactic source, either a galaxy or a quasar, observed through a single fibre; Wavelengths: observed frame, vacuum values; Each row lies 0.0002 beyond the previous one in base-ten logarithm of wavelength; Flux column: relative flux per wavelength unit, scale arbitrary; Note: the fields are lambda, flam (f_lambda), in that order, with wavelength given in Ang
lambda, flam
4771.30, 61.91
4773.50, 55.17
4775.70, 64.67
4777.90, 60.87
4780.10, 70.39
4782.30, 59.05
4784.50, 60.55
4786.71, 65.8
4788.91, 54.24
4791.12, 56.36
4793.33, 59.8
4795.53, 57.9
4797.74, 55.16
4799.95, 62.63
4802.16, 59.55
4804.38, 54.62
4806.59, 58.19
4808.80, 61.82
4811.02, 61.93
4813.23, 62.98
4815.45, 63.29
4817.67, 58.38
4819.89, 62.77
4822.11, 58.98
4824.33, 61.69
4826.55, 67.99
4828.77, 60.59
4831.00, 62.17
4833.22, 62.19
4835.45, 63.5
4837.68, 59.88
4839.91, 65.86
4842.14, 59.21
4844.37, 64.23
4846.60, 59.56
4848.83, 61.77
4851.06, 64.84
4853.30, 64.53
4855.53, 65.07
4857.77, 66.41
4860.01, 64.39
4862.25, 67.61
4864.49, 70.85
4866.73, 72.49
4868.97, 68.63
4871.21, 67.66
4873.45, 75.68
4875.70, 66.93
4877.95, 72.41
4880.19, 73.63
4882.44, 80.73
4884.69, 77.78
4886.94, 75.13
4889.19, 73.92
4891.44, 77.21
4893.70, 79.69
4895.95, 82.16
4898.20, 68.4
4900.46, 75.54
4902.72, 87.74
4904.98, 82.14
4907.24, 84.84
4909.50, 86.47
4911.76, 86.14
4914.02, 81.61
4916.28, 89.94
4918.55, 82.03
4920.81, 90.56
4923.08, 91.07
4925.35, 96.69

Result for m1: 71.9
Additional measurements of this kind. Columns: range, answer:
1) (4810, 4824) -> 61.4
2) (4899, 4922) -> 84.5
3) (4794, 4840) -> 60.9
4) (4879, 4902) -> 76.6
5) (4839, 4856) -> 63.1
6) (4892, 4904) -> 78.6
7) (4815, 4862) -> 62.8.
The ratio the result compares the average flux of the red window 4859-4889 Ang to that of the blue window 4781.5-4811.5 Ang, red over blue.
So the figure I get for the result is 1.22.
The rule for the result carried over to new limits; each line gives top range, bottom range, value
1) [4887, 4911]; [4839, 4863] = 1.25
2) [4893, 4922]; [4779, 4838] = 1.36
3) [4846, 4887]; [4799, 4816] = 1.14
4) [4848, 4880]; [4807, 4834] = 1.10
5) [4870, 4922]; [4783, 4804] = 1.34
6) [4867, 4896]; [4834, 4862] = 1.17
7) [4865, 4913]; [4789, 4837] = 1.27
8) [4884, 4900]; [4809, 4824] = 1.24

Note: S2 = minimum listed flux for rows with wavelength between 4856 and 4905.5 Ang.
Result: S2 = 64.39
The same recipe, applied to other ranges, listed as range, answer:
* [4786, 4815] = 54.24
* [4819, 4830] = 58.98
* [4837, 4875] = 59.21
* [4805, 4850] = 58.19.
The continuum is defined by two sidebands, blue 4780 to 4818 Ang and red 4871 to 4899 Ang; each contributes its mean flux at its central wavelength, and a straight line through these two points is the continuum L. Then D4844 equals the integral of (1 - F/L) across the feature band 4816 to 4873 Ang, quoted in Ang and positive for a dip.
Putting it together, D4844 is 3.13 Ang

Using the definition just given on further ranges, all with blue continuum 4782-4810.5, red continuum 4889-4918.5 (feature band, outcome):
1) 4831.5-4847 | 1.3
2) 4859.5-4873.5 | 0.8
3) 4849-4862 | 1.2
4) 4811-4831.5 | 0.7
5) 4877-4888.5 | 0.2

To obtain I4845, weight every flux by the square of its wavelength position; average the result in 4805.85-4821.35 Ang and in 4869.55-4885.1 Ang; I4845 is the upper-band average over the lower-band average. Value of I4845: 1.22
